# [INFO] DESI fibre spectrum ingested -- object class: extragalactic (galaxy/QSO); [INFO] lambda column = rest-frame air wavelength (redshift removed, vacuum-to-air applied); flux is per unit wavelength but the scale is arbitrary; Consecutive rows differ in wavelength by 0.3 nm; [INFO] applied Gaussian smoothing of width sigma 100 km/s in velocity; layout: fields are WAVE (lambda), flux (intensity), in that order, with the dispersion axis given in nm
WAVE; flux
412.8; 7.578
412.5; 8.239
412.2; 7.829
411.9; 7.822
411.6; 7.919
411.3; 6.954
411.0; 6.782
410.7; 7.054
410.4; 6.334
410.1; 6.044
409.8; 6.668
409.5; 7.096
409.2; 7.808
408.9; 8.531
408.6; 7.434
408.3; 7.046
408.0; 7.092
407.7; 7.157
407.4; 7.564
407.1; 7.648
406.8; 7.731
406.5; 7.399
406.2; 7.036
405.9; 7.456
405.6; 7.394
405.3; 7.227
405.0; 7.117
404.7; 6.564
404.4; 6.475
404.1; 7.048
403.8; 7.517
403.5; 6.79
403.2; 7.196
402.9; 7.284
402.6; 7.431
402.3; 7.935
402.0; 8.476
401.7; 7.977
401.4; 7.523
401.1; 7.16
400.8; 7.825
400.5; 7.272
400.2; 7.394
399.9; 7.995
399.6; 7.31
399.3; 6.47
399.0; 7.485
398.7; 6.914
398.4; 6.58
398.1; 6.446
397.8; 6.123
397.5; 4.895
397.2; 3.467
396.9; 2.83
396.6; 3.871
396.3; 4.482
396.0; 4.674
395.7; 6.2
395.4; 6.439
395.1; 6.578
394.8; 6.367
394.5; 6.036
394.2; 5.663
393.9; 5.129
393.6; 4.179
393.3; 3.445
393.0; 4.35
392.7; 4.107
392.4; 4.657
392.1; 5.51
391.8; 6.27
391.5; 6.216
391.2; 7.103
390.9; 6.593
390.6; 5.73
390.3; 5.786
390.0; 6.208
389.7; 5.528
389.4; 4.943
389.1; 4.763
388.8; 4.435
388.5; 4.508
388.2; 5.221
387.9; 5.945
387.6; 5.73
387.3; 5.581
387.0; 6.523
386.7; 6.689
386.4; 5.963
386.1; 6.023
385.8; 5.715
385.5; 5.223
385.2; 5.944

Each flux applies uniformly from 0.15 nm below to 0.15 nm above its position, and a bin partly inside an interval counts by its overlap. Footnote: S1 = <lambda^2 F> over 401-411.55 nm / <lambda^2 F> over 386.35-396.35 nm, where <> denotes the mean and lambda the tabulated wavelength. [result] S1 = 1.4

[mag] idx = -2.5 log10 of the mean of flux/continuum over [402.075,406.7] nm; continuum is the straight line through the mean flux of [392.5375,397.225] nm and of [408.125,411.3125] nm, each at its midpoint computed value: -0.15 mag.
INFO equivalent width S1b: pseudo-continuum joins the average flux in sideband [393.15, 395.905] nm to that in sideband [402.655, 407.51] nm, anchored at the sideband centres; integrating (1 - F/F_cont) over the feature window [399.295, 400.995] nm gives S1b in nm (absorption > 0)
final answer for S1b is -0.27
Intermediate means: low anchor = 5.54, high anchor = 7.22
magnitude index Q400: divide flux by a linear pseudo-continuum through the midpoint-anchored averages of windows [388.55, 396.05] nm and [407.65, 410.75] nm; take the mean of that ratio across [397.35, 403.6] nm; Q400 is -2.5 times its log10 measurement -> -0.14 mag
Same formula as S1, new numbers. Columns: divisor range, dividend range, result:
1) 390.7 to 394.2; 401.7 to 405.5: 1.47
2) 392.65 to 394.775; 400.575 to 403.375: 1.65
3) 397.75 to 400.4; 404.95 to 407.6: 1.09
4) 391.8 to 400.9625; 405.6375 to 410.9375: 1.34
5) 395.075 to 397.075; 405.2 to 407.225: 1.60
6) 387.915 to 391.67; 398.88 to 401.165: 1.38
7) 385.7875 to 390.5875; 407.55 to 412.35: 1.44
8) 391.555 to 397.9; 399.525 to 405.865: 1.53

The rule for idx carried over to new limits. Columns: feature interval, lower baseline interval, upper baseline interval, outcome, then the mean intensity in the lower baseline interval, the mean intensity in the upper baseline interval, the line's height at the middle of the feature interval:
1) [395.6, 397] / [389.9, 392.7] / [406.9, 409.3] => 0.40 mag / 5.9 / 7.53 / 6.39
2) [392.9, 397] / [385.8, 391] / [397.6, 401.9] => 0.28 mag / 5.65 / 7.17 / 6.52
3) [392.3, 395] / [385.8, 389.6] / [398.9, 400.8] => 0.29 mag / 5.53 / 7.36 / 6.43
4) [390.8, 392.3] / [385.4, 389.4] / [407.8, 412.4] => -0.08 mag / 5.54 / 7.24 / 5.85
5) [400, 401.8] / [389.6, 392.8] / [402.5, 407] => -0.11 mag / 5.82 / 7.18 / 6.79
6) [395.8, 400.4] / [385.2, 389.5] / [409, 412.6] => 0.09 mag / 5.54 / 7.22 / 6.31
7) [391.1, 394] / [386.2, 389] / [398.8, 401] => 0.24 mag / 5.61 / 7.38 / 6.32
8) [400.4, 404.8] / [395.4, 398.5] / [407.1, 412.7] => -0.23 mag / 5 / 7.31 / 6.01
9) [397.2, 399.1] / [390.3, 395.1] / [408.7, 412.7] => -0.02 mag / 5.47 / 7.32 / 6.03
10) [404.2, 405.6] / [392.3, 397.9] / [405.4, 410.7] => -0.04 mag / 4.91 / 7.25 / 6.69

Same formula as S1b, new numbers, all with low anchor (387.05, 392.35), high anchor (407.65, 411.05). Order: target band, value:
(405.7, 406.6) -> -0.06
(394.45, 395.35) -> -0.05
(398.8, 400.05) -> -0.18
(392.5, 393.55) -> 0.33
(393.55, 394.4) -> 0.12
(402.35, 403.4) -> -0.11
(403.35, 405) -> -0.05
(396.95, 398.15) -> 0.25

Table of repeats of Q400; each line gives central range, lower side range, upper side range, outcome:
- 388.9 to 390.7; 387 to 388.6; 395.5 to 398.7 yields -0.01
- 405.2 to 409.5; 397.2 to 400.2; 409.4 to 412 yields -0.09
